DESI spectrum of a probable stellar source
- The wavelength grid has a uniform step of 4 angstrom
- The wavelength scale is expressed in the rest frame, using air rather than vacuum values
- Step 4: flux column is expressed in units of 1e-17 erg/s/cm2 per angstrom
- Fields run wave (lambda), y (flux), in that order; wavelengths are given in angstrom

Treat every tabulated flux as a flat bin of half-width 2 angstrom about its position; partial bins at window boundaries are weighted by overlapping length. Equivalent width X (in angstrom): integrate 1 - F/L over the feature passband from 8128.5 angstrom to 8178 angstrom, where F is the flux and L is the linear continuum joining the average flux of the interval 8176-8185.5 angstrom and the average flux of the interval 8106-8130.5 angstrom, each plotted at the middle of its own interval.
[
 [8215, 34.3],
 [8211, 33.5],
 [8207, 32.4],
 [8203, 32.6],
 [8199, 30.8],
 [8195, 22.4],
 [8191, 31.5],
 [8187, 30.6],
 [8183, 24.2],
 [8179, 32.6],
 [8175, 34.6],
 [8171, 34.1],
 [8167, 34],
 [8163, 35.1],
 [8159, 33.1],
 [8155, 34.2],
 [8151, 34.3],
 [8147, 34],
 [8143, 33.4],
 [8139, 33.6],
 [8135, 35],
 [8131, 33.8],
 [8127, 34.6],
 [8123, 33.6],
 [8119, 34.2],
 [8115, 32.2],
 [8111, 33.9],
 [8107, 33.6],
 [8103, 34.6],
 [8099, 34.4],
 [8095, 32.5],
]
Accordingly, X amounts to -4.69 angstrom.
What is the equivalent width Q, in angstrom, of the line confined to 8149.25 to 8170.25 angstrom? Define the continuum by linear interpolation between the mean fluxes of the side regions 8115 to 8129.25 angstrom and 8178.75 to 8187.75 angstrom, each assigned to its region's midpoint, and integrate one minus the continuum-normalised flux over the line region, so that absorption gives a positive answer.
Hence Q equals -2.59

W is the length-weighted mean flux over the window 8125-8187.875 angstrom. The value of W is 33.2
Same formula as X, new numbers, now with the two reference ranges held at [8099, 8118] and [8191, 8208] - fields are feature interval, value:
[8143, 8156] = -0.89 angstrom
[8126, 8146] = -0.98 angstrom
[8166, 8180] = -1.41 angstrom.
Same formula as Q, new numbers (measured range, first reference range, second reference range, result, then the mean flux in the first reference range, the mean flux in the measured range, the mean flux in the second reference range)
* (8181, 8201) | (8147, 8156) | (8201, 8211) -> 3.15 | 34.2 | 27.9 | 32.7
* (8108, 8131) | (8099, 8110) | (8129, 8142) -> 0.27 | 34.1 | 33.7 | 34.1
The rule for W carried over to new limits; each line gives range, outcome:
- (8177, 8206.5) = 29.4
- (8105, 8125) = 33.5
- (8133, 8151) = 34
